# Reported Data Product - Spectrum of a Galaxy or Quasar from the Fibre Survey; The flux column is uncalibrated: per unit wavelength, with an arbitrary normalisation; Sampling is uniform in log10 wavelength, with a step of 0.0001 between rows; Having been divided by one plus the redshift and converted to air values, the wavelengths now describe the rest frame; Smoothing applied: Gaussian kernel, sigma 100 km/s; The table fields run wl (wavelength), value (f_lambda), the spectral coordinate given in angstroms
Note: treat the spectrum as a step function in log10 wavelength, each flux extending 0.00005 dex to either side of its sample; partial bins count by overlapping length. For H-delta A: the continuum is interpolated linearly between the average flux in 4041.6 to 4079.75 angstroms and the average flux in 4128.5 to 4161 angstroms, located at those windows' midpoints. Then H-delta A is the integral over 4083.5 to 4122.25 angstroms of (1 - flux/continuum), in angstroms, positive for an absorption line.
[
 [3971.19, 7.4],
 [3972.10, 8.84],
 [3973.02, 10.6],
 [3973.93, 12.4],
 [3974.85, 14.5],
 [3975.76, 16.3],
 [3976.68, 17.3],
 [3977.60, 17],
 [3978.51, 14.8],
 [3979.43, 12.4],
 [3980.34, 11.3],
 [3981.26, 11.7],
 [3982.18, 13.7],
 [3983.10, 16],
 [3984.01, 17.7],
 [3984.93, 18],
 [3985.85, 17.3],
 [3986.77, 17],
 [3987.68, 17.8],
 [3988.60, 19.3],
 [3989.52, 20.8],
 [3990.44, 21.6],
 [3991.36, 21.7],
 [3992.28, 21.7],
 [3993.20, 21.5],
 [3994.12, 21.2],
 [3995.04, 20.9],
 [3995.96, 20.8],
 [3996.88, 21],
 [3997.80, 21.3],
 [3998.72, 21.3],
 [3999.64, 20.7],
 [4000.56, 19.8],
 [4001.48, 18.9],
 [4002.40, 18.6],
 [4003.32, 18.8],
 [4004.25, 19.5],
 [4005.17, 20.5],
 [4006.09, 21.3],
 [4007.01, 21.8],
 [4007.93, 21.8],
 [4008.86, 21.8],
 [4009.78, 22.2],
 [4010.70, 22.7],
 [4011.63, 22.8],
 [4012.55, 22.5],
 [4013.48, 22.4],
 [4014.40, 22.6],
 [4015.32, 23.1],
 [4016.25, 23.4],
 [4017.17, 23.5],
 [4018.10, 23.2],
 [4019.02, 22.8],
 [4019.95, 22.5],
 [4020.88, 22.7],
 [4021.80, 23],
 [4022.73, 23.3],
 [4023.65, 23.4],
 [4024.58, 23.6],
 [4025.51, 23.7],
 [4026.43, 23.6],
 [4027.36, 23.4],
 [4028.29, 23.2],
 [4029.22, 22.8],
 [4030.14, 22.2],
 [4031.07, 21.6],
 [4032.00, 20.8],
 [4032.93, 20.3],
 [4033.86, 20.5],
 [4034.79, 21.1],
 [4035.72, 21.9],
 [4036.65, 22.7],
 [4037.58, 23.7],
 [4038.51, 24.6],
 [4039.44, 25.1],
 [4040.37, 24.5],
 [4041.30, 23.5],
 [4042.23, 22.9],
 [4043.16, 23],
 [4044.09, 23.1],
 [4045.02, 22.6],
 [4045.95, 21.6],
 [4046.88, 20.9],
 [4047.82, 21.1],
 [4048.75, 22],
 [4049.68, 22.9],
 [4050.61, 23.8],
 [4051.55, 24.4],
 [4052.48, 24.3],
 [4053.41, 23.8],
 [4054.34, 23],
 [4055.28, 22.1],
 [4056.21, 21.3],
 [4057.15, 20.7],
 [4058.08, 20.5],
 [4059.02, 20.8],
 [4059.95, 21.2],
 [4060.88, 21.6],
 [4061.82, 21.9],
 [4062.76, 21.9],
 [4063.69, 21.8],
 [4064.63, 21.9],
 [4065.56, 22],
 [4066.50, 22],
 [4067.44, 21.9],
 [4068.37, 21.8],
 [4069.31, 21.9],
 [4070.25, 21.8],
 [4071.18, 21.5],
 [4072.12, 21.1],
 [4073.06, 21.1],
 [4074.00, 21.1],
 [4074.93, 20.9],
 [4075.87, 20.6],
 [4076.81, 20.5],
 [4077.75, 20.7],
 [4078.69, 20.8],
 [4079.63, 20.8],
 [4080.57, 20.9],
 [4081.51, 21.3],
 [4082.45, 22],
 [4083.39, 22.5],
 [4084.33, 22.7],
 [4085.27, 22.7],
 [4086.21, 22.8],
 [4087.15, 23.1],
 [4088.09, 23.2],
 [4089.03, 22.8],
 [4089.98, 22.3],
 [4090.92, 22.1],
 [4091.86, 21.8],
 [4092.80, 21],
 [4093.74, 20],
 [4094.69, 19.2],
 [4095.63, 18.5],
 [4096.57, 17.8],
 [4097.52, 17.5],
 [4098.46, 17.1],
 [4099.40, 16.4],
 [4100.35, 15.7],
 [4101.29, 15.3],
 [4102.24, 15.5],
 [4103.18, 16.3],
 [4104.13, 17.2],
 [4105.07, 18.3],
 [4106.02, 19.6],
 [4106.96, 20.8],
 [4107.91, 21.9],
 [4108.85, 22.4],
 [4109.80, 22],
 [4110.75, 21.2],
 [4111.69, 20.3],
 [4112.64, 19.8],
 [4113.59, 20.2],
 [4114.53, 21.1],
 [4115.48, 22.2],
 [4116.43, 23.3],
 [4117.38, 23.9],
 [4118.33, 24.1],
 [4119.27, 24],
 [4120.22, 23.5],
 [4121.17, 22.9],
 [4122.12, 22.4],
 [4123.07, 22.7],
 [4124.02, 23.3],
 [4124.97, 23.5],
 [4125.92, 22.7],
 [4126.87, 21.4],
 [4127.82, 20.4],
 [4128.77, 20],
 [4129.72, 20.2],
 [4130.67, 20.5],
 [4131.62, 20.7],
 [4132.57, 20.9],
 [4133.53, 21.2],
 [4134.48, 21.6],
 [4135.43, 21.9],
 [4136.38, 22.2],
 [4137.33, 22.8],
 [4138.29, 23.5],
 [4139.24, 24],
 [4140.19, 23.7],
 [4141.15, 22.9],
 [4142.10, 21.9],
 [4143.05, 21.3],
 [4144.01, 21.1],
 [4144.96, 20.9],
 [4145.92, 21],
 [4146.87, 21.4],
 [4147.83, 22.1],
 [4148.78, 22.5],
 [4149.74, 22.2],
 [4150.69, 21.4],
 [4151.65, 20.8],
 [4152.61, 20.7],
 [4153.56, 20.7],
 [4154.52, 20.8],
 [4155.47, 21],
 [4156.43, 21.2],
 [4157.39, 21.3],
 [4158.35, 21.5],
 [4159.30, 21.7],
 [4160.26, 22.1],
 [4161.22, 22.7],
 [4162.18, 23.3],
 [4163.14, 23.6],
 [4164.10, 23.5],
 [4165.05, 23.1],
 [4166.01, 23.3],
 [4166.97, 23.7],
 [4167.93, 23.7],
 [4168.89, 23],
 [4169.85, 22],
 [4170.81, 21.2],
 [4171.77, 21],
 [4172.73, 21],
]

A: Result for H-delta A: 1.99 angstroms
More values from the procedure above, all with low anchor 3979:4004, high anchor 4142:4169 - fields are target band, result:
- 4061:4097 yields -1.8 angstroms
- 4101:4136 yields 0.2 angstroms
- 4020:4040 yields -3.4 angstroms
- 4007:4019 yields -2.2 angstroms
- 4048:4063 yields -1.7 angstroms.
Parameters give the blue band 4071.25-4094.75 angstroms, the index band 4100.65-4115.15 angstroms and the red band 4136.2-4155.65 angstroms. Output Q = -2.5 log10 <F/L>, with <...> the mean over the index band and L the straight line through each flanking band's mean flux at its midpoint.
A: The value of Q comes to 0.118 mag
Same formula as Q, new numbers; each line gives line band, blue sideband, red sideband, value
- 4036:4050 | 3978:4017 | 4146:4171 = -0.13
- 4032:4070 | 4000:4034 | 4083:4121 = -0.04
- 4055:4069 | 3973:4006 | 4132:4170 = -0.09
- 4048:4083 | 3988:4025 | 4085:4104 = -0.08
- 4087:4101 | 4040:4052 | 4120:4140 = 0.13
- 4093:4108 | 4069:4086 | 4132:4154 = 0.20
